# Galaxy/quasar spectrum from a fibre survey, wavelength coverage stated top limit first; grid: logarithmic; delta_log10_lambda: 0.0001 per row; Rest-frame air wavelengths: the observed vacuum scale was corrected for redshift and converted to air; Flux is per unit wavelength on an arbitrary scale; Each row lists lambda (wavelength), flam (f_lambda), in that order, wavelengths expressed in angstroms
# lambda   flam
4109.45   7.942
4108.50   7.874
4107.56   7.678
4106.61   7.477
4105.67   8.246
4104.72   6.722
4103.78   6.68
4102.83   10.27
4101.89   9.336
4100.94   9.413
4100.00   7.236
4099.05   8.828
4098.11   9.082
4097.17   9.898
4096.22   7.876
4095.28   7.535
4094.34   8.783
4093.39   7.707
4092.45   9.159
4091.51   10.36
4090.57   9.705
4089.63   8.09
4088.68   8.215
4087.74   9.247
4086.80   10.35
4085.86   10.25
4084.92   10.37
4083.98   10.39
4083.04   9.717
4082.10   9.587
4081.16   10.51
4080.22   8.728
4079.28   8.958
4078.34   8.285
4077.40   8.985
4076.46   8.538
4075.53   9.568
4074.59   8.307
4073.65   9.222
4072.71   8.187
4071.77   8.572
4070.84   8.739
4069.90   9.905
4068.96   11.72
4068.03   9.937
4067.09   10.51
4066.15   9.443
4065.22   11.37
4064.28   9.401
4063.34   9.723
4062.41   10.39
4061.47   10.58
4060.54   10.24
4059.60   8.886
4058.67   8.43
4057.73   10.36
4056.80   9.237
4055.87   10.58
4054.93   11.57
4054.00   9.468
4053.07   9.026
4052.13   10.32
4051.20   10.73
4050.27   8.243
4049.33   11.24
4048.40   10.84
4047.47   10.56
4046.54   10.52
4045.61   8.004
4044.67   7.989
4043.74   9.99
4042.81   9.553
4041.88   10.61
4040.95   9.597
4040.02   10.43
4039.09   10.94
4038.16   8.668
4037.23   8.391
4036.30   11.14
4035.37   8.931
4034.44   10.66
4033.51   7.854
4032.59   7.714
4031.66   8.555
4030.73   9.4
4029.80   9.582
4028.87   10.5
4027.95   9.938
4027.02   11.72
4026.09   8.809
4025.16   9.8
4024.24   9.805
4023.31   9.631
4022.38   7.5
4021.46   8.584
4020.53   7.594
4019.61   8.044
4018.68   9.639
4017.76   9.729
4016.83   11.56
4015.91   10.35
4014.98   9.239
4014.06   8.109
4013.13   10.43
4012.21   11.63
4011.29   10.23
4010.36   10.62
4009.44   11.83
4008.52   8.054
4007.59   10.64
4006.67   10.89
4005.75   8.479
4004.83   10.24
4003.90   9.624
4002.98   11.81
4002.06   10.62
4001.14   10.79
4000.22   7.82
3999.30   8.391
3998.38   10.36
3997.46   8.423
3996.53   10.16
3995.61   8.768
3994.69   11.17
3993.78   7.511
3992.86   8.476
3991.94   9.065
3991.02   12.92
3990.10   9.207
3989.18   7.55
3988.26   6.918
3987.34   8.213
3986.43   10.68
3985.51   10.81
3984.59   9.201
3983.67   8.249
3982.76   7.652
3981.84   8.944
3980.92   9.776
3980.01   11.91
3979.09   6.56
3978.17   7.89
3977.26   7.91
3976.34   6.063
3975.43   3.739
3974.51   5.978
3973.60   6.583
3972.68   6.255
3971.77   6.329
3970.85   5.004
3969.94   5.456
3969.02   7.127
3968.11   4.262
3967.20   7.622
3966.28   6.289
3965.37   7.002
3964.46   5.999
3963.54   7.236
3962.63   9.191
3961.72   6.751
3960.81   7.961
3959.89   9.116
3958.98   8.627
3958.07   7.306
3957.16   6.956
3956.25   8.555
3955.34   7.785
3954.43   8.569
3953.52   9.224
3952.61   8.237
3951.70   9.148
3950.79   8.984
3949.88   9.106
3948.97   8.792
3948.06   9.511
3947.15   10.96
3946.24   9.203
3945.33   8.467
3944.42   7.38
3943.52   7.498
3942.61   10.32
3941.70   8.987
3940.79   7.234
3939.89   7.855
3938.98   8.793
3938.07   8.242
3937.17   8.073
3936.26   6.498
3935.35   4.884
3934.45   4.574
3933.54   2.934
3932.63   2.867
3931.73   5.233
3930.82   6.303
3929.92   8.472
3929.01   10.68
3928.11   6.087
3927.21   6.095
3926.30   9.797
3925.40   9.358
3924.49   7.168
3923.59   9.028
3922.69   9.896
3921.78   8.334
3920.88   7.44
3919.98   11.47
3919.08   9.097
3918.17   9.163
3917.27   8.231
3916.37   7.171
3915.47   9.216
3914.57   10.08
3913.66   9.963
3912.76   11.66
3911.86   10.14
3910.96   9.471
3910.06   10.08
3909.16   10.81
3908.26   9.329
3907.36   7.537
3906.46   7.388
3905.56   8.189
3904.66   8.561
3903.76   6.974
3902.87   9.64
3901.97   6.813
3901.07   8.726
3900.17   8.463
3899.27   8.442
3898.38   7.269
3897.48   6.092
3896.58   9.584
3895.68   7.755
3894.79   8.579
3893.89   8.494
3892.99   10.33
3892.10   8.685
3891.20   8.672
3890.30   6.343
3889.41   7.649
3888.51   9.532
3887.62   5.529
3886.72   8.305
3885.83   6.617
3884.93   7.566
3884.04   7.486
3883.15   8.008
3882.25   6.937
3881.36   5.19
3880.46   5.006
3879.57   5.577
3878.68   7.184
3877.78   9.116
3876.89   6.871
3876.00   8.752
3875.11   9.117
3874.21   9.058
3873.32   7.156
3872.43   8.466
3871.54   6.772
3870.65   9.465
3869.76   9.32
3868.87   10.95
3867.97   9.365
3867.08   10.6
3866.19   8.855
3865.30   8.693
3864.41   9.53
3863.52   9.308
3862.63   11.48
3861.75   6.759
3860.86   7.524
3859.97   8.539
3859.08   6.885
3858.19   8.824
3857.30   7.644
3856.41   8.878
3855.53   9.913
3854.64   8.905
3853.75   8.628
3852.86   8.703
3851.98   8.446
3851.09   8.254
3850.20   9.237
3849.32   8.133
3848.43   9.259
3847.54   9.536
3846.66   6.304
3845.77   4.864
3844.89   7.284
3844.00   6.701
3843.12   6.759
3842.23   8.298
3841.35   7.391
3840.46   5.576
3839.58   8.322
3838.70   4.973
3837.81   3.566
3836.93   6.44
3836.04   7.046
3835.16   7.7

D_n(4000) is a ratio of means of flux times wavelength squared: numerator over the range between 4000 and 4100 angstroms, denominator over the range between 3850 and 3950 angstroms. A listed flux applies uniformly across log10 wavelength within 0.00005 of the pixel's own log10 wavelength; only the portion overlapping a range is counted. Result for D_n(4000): 1.3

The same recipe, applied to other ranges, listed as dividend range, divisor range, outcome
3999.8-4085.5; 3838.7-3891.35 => 1.33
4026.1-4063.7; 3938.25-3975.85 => 1.33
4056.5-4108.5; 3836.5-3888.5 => 1.30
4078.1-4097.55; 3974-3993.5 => 1.15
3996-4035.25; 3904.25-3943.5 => 1.23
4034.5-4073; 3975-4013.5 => 1.09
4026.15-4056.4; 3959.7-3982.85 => 1.43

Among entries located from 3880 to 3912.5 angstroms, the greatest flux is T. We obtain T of 10.81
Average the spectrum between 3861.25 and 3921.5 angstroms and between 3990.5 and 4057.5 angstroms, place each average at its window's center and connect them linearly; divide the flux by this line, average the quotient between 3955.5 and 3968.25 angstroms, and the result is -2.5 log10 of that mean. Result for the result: 0.222 mag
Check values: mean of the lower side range 8.45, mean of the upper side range 9.72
